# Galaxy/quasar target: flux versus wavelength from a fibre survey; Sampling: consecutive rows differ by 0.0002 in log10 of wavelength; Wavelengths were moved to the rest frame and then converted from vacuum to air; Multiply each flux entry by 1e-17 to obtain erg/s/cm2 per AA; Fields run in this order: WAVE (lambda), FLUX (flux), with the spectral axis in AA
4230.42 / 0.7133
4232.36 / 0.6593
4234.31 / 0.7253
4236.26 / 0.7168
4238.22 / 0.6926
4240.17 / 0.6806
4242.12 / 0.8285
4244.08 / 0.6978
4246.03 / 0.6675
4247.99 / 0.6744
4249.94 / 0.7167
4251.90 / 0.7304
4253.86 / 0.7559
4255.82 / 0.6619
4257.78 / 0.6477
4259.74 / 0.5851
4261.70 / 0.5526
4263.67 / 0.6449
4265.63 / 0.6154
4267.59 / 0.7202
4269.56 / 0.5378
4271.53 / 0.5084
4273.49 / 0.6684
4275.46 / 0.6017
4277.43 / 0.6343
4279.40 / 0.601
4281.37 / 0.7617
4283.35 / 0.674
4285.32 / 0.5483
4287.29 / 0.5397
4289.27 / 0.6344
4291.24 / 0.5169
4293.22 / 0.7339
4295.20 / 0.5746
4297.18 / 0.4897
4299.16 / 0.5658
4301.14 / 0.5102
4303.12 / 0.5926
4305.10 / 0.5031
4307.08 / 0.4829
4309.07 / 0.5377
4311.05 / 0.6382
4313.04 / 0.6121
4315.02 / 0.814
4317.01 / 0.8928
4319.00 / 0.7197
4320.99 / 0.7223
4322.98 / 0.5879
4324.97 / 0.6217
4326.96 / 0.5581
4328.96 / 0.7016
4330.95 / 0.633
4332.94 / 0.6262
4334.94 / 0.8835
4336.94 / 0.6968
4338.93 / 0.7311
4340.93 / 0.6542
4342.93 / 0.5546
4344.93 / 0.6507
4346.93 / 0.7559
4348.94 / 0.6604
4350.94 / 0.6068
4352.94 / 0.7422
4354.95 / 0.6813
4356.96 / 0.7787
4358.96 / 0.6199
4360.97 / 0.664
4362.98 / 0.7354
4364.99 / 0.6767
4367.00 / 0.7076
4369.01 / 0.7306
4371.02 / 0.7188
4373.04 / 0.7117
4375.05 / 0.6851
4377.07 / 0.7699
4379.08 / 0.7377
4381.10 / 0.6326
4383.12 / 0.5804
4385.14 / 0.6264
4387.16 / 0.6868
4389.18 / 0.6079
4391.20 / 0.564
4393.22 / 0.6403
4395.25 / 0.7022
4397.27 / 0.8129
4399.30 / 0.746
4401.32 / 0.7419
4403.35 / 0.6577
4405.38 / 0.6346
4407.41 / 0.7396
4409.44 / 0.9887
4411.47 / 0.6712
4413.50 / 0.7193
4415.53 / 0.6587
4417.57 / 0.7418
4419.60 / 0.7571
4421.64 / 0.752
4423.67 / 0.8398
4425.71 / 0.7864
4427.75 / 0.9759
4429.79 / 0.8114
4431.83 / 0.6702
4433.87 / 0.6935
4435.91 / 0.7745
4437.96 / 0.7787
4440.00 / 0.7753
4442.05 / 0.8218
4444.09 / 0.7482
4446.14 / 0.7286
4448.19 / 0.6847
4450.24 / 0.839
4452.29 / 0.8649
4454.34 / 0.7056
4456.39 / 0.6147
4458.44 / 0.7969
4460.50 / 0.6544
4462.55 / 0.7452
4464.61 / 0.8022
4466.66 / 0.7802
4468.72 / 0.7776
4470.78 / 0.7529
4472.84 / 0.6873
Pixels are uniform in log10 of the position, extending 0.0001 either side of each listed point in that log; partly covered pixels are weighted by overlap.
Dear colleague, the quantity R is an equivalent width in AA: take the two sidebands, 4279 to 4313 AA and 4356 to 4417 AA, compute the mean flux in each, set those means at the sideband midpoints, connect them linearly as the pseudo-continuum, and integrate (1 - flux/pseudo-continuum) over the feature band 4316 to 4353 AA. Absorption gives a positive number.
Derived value -3.00 AA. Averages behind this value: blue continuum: 0.583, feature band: 0.683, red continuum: 0.699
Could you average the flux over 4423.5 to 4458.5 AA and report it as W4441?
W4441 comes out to 0.77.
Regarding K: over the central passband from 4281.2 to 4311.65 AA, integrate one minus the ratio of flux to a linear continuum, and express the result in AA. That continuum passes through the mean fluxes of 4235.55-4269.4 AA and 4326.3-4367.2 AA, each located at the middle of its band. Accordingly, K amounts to 4.7 AA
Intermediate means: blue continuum 0.678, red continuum 0.682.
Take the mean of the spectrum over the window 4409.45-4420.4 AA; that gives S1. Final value 0.735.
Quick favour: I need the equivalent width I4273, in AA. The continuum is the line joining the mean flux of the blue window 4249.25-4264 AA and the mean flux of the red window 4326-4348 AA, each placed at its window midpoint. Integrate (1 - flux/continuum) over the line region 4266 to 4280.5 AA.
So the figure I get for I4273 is 1.15 AA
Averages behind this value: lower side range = 0.661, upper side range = 0.677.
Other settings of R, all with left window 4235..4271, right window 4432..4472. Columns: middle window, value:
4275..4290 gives 1.29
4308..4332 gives 1.02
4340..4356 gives 1.05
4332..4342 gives -0.17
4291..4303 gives 2.08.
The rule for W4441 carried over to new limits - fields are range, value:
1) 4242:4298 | 0.636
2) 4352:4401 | 0.691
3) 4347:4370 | 0.694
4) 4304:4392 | 0.671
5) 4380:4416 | 0.69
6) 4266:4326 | 0.618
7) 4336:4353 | 0.669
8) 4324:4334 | 0.63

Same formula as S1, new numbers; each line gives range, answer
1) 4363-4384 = 0.698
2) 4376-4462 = 0.732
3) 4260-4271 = 0.608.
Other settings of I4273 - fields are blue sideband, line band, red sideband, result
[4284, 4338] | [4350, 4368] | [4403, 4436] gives -0.12 AA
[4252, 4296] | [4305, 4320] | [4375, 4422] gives -0.21 AA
